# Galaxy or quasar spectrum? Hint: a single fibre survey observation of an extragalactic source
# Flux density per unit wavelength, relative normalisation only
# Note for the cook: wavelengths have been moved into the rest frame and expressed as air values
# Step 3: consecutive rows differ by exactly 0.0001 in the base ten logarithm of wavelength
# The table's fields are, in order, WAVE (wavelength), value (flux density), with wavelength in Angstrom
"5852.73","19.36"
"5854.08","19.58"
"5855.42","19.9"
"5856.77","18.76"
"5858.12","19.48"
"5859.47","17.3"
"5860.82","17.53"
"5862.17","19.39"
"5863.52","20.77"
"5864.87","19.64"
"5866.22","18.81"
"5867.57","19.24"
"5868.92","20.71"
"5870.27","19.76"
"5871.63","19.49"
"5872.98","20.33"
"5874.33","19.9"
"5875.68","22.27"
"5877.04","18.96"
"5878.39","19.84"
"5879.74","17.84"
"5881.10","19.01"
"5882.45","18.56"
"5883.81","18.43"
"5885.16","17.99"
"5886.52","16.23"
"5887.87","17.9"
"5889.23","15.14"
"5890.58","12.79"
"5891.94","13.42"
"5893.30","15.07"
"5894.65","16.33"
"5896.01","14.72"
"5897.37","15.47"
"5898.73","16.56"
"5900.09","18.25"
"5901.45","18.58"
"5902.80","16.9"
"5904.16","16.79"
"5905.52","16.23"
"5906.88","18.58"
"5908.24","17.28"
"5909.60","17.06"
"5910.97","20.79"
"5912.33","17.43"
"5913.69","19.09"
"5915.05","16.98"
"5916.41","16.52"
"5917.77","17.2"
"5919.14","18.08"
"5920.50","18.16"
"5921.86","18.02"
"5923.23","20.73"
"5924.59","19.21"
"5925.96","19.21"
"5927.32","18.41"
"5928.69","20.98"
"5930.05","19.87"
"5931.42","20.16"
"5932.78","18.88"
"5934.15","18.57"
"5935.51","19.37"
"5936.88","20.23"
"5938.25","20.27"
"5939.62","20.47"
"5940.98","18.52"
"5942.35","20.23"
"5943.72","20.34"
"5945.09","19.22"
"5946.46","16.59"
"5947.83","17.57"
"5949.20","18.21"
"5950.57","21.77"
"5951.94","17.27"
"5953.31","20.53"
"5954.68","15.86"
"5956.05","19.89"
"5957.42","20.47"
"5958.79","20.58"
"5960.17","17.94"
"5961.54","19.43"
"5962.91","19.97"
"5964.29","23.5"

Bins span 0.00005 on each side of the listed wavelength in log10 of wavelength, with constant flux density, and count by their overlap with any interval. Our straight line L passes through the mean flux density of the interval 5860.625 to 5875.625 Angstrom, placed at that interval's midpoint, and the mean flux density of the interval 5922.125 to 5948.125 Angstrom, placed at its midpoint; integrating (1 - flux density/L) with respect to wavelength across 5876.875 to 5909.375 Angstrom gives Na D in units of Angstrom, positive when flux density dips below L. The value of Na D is 4.5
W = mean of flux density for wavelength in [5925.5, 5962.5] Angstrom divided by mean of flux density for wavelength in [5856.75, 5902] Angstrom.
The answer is 1.1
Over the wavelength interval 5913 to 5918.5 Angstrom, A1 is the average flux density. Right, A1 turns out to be 17.5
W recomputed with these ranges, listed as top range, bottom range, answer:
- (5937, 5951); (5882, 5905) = 1.18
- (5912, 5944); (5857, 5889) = 1.00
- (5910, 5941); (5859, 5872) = 0.99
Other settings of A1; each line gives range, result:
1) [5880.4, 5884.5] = 18.7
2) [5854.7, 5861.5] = 18.6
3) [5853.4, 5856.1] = 19.8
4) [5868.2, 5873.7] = 20.1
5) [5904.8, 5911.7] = 18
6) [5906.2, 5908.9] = 17.9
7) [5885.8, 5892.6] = 15.1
